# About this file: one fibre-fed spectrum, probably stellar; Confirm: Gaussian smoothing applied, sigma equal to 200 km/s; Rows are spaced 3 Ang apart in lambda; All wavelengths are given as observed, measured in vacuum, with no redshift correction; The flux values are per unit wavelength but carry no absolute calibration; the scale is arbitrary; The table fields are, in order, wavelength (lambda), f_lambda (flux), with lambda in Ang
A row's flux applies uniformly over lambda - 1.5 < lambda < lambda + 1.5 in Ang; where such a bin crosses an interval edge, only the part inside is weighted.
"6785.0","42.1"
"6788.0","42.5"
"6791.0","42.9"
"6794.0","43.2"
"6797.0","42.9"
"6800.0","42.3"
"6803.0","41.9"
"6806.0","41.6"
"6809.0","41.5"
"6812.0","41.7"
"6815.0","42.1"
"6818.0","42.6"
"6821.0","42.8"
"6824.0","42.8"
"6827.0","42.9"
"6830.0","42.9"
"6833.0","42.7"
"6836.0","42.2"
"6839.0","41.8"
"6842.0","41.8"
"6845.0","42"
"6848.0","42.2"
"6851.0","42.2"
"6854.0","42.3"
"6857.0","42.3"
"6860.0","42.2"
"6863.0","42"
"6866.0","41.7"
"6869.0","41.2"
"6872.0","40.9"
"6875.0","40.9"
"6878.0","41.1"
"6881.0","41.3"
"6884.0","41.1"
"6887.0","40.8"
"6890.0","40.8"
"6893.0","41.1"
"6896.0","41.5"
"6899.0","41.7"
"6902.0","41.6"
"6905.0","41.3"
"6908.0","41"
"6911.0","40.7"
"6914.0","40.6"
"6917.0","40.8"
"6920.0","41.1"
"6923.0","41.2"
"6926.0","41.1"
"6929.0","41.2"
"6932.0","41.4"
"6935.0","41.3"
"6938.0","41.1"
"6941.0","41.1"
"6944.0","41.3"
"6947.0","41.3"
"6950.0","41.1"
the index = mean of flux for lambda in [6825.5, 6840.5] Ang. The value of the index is 42.5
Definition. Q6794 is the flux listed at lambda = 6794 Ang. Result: 43.2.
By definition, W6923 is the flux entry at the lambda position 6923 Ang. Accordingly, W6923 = 41.2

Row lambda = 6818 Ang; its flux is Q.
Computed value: 42.6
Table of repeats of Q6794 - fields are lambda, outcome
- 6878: 41.1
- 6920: 41.1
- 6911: 40.7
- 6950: 41.1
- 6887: 40.8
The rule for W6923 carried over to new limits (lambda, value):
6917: 40.8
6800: 42.3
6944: 41.3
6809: 41.5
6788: 42.5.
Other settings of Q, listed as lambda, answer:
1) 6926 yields 41.1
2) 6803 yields 41.9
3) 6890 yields 40.8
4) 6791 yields 42.9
